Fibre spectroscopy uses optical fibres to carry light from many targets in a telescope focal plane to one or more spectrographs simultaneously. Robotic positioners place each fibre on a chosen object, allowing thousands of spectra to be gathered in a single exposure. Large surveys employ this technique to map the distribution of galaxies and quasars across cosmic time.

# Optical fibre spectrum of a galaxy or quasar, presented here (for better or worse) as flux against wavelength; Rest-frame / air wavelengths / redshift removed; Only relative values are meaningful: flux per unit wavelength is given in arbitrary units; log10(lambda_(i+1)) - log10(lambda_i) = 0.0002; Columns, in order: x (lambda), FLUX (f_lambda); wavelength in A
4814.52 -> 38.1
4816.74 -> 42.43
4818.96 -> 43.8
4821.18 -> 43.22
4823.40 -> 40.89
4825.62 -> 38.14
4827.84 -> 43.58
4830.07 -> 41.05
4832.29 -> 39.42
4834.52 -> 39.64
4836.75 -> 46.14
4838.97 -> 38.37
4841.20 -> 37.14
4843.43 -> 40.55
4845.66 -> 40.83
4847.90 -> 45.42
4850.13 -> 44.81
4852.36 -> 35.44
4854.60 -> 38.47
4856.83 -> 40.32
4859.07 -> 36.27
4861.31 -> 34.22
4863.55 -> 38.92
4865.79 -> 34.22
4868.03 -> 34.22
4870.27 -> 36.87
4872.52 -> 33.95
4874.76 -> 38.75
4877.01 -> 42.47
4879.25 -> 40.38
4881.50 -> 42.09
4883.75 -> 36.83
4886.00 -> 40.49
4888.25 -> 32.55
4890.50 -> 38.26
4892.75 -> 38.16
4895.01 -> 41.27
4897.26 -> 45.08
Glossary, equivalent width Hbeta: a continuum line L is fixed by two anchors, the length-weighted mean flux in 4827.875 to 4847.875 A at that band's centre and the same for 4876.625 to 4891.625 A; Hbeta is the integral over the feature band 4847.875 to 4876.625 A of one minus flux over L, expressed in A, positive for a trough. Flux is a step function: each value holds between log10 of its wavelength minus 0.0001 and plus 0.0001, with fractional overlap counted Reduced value 1.5 A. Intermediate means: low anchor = 40.8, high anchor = 38.9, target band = 37.7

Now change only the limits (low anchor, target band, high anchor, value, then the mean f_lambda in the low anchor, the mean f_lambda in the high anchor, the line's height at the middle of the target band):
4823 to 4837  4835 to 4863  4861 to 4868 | -1.3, 41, 35.7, 38.1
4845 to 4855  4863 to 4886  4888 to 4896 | 0.8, 41.2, 38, 39.3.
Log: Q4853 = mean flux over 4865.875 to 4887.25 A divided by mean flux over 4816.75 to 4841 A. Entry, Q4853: 0.92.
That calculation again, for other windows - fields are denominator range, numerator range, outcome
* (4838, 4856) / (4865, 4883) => 0.94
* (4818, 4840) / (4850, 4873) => 0.89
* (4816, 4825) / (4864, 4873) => 0.83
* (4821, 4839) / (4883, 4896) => 0.92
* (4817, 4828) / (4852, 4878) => 0.88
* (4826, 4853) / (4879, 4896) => 0.94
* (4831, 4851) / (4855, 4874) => 0.88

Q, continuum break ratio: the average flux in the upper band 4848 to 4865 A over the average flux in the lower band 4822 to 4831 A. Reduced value 0.94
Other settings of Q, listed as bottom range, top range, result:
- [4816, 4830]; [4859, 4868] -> 0.85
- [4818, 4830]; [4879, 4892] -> 0.92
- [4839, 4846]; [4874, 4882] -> 1.04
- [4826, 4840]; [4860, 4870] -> 0.86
